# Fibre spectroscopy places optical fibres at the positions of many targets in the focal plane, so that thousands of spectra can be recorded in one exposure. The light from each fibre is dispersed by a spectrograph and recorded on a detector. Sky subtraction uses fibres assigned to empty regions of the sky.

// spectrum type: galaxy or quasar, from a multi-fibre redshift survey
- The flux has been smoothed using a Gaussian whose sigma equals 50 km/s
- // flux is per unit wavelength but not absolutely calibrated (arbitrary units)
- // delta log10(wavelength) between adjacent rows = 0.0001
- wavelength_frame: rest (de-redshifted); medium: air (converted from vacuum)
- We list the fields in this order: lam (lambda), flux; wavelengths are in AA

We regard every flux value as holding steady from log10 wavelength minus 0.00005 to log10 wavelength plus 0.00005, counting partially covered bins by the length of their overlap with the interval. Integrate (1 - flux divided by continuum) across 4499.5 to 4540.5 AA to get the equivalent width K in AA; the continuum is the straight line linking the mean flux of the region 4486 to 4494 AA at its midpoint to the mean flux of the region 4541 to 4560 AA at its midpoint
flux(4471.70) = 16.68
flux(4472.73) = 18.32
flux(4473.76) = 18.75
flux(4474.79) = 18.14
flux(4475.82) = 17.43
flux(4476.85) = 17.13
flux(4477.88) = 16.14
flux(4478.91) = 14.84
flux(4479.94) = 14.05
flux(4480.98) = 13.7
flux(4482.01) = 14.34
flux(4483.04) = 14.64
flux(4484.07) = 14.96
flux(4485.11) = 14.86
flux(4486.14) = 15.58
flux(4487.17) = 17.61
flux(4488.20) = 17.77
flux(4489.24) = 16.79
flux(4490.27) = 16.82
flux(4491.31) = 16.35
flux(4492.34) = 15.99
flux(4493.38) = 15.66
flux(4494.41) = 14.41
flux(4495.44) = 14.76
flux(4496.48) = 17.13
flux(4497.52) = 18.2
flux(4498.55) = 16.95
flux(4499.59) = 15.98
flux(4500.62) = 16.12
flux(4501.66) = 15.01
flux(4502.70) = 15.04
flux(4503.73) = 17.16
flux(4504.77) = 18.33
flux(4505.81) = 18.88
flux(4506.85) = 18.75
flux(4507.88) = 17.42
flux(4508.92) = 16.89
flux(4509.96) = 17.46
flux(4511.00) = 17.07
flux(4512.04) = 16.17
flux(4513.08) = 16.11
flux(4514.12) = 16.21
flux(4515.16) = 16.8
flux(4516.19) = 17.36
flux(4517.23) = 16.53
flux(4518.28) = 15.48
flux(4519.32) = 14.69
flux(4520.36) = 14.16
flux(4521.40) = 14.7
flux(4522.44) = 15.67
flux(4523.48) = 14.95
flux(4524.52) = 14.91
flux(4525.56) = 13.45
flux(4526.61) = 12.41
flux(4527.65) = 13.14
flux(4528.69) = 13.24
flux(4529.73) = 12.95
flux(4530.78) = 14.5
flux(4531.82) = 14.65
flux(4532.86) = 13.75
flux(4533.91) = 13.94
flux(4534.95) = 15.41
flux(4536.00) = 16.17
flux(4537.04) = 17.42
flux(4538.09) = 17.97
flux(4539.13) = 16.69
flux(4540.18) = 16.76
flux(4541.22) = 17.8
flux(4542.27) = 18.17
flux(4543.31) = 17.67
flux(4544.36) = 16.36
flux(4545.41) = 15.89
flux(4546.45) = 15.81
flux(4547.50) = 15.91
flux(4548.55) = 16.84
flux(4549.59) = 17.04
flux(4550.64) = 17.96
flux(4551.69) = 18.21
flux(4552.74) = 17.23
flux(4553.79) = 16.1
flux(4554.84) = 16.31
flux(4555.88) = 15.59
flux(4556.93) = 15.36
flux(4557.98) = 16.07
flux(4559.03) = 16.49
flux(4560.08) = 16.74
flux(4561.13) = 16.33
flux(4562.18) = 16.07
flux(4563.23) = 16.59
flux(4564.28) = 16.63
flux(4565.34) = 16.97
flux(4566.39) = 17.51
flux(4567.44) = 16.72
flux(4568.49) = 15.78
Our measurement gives 2.2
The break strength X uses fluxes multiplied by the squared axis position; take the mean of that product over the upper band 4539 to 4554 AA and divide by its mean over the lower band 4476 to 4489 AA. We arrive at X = 1.1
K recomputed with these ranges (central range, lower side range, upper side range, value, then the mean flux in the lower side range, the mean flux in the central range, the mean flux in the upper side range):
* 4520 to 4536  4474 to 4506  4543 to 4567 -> 2.2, 16.1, 14.2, 16.6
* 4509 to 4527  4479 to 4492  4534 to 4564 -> 0.6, 15.6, 15.6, 16.6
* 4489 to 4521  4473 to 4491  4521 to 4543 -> -1.6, 16.1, 16.5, 15.2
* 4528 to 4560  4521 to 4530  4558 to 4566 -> -1.8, 14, 16.1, 16.5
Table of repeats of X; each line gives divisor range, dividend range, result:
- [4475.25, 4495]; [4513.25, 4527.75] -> 0.97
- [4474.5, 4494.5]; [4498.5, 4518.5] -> 1.07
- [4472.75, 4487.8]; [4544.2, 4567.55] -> 1.07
